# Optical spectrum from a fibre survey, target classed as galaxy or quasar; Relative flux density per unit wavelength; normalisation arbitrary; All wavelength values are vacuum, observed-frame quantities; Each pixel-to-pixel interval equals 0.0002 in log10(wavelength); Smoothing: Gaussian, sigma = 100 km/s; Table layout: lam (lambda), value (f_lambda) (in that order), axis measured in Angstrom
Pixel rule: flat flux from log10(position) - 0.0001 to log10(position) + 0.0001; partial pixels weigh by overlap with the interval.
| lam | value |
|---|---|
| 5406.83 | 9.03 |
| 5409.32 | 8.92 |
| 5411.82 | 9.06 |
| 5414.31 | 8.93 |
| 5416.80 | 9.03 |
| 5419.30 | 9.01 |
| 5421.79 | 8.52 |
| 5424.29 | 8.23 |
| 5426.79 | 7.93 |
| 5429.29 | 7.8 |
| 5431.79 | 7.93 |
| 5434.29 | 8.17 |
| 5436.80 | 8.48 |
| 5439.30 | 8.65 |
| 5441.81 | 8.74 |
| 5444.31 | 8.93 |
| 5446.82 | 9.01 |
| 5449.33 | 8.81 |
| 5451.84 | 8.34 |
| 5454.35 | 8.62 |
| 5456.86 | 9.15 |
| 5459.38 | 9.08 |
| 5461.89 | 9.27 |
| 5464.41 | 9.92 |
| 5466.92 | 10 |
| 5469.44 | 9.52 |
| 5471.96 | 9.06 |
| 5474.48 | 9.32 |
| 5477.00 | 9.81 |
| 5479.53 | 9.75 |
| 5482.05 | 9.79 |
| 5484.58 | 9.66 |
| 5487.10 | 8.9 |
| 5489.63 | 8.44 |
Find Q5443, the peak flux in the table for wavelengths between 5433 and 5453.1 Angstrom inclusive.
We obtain 9.01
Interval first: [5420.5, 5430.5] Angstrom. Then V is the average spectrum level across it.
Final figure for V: 8.13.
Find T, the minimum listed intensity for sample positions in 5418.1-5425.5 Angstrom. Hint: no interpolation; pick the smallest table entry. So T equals 8.23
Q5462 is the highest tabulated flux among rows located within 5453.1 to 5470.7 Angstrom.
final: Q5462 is 10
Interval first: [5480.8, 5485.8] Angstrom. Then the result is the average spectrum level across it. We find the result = 9.72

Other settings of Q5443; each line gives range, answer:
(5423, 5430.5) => 8.23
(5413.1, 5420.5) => 9.03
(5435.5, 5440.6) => 8.65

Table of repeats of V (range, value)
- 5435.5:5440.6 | 8.55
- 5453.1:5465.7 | 9.21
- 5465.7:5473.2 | 9.52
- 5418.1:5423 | 8.78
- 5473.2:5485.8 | 9.66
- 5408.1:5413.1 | 8.98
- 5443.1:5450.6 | 8.91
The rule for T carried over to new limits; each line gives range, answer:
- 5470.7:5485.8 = 9.06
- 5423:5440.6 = 7.8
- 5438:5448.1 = 8.65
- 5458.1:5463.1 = 9.08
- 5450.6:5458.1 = 8.34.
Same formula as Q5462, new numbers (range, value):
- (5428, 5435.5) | 8.17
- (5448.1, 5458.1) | 9.15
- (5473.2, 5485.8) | 9.81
